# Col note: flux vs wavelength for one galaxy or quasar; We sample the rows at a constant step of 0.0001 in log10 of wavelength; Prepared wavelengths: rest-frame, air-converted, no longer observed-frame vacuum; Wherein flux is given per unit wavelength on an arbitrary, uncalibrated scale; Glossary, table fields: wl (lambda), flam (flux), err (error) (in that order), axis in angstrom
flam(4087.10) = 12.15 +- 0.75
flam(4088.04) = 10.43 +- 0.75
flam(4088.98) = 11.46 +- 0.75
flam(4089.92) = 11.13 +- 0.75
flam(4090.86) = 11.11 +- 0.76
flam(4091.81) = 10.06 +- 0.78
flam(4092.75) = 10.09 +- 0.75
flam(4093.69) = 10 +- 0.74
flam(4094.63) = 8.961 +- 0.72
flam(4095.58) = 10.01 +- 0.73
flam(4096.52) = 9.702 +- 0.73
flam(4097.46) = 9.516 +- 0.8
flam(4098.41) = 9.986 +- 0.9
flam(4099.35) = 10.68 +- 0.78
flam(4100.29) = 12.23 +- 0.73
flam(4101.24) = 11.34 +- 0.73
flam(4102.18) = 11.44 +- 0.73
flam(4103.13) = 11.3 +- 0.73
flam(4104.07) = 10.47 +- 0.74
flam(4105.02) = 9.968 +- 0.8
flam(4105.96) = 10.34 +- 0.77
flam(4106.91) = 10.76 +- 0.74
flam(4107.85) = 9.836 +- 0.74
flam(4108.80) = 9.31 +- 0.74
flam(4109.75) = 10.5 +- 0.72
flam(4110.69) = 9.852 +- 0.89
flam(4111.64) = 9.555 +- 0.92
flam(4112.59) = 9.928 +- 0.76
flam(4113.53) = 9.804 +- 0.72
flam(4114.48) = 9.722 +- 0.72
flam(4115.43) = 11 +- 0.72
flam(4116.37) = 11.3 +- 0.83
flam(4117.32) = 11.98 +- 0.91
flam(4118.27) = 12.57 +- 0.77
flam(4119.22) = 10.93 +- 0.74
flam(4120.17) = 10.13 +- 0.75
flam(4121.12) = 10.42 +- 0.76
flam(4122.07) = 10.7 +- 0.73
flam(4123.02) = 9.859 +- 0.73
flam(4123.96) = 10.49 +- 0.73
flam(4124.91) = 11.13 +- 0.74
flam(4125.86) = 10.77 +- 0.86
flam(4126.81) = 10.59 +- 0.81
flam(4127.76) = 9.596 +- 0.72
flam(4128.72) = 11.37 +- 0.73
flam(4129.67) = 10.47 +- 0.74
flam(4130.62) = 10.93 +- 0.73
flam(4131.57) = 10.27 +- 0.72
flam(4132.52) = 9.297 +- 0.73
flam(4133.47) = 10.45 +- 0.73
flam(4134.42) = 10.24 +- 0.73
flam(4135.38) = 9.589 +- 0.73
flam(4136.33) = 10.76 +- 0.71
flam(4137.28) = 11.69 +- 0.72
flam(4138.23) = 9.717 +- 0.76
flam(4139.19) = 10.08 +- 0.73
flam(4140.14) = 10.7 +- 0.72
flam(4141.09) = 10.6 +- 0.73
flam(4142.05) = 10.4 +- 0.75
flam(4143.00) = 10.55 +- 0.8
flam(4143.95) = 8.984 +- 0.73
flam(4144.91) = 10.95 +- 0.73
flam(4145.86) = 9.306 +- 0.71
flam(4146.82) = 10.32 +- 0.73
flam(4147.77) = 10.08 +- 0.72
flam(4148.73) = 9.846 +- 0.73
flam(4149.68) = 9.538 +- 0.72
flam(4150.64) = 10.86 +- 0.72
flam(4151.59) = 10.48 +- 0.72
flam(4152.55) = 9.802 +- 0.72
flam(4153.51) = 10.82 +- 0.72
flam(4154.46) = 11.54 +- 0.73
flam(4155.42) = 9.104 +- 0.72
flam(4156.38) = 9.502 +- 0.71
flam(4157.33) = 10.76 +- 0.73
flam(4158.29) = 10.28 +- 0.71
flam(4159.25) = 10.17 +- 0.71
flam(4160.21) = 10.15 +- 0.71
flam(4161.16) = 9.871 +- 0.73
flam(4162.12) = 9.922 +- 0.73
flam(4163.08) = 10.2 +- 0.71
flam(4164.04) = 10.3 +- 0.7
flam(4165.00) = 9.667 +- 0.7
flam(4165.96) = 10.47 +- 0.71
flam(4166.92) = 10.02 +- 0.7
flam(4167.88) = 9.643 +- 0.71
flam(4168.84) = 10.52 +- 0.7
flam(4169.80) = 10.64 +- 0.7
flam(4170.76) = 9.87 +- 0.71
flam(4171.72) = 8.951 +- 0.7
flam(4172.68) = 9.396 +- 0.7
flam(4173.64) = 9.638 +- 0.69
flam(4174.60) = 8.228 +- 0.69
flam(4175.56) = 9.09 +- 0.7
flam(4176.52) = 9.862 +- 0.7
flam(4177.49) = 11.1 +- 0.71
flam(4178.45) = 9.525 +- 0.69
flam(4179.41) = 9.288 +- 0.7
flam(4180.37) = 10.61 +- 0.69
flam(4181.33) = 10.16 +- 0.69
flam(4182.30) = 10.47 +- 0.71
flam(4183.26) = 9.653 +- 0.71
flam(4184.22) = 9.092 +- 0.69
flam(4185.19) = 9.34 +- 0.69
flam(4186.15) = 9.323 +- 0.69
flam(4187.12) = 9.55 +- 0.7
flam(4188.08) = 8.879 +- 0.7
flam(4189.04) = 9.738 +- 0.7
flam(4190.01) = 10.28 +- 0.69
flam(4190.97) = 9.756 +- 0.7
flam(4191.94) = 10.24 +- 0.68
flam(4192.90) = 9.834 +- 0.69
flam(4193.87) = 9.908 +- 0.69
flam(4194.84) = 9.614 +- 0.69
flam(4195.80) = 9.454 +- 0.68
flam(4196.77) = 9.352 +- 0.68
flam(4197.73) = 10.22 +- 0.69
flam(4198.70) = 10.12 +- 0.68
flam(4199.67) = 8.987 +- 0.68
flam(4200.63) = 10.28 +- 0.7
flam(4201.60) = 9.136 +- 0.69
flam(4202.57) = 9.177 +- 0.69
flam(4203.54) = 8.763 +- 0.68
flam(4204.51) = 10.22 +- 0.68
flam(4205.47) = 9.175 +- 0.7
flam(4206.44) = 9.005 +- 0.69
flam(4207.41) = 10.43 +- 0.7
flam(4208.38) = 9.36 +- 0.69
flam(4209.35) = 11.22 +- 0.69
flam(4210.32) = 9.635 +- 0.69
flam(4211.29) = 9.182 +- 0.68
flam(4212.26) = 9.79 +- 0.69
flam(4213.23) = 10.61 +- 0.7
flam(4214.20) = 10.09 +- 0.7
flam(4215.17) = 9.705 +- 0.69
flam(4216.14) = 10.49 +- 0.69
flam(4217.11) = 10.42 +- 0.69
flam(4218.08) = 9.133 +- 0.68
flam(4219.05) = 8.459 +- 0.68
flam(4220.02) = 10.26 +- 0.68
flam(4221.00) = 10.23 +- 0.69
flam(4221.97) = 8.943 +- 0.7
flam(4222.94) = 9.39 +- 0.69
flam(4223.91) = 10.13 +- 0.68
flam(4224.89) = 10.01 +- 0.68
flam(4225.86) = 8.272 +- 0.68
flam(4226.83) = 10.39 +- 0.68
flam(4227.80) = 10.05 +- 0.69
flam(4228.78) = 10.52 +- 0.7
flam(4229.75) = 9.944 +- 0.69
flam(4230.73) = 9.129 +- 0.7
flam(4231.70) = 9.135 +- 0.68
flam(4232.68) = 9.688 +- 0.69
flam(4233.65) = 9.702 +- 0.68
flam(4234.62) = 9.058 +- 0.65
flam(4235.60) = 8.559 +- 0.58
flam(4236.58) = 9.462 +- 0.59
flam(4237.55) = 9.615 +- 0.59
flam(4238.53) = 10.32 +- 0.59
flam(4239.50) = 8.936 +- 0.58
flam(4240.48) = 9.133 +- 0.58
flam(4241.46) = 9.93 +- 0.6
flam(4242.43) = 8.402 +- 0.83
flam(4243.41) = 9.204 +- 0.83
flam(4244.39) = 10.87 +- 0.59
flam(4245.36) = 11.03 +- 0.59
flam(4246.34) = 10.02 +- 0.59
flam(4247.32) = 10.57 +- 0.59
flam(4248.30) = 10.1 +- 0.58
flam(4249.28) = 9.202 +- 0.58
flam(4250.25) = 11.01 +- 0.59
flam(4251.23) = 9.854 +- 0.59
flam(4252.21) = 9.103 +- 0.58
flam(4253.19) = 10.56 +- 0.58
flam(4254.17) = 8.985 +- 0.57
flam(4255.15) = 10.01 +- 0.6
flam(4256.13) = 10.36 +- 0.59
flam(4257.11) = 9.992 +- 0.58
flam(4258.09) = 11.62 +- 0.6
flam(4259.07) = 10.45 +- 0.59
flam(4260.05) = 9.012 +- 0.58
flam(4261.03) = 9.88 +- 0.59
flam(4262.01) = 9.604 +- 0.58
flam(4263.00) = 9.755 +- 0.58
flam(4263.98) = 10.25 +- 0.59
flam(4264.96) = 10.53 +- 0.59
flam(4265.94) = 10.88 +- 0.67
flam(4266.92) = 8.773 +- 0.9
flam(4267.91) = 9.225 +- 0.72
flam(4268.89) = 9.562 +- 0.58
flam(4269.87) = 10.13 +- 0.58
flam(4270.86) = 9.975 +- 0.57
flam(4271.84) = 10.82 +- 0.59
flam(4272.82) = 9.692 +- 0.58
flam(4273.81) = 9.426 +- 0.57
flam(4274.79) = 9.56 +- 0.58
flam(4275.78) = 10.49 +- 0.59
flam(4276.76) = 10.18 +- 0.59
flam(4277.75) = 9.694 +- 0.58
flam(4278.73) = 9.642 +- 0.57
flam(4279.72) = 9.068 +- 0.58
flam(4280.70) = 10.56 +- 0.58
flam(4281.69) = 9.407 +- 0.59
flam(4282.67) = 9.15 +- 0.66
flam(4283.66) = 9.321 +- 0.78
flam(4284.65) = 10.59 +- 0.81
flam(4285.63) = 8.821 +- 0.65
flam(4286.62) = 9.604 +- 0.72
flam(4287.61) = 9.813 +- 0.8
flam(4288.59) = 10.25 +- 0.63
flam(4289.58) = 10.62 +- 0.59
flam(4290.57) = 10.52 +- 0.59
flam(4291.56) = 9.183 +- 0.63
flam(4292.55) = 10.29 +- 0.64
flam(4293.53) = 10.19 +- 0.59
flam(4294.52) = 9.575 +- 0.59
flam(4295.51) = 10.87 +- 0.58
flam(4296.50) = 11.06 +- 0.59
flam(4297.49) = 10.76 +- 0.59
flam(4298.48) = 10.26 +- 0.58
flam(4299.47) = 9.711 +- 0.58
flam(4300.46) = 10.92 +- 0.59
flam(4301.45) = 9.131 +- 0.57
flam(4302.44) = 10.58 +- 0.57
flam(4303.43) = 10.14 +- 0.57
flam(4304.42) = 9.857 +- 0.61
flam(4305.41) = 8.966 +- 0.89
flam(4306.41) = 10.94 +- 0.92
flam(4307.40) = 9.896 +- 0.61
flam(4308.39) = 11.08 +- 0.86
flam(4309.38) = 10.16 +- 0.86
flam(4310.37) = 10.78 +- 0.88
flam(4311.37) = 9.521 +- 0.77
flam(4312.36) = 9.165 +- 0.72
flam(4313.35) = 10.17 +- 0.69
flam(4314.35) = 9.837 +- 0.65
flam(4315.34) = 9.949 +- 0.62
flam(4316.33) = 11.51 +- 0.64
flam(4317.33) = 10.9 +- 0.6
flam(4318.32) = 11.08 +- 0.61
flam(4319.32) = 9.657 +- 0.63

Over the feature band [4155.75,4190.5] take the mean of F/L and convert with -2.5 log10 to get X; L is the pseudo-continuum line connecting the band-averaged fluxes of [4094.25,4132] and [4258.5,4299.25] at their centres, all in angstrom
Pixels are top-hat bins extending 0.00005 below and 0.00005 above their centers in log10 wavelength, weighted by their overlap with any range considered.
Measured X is 0.05 mag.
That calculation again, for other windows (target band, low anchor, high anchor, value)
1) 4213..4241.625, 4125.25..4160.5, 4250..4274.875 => 0.05 mag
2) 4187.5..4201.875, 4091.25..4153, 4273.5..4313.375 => 0.05 mag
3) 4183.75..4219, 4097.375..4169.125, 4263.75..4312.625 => 0.06 mag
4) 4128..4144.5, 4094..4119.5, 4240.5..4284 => 0.00 mag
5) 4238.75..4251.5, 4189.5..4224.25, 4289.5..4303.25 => 0.01 mag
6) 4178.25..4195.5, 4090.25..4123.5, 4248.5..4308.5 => 0.05 mag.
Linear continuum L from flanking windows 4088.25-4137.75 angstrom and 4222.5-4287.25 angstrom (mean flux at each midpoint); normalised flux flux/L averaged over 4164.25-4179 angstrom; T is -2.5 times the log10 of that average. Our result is 0.05 mag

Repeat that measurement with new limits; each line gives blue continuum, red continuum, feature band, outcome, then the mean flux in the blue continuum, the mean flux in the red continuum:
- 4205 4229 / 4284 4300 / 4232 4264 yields 0.01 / 9.79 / 10.1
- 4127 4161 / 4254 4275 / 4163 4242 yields 0.04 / 10.3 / 9.95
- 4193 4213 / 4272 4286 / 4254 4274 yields -0.03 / 9.66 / 9.72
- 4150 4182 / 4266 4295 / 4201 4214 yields 0.03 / 10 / 9.81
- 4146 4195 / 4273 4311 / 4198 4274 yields 0.02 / 9.92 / 10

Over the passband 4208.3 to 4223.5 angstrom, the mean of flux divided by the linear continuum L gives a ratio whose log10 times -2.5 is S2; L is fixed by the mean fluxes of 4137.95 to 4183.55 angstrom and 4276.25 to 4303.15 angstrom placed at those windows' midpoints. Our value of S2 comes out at 0.021 mag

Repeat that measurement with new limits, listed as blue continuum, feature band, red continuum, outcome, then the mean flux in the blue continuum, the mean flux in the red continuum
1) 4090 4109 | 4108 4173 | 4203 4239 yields -0.01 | 10.4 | 9.69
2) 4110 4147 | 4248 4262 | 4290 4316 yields 0.02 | 10.4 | 10.1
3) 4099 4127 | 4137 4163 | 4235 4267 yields 0.02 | 10.6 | 9.89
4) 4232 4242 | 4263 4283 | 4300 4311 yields 0.00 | 9.43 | 10.2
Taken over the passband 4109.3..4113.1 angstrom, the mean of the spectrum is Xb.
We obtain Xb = 9.97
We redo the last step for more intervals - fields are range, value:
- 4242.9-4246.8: 10.3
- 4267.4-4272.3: 9.92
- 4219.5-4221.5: 10.2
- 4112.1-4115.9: 10.1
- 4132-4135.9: 9.91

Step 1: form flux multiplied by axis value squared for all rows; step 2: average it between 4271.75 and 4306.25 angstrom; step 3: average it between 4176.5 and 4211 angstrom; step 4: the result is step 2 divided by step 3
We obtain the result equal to 1.1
